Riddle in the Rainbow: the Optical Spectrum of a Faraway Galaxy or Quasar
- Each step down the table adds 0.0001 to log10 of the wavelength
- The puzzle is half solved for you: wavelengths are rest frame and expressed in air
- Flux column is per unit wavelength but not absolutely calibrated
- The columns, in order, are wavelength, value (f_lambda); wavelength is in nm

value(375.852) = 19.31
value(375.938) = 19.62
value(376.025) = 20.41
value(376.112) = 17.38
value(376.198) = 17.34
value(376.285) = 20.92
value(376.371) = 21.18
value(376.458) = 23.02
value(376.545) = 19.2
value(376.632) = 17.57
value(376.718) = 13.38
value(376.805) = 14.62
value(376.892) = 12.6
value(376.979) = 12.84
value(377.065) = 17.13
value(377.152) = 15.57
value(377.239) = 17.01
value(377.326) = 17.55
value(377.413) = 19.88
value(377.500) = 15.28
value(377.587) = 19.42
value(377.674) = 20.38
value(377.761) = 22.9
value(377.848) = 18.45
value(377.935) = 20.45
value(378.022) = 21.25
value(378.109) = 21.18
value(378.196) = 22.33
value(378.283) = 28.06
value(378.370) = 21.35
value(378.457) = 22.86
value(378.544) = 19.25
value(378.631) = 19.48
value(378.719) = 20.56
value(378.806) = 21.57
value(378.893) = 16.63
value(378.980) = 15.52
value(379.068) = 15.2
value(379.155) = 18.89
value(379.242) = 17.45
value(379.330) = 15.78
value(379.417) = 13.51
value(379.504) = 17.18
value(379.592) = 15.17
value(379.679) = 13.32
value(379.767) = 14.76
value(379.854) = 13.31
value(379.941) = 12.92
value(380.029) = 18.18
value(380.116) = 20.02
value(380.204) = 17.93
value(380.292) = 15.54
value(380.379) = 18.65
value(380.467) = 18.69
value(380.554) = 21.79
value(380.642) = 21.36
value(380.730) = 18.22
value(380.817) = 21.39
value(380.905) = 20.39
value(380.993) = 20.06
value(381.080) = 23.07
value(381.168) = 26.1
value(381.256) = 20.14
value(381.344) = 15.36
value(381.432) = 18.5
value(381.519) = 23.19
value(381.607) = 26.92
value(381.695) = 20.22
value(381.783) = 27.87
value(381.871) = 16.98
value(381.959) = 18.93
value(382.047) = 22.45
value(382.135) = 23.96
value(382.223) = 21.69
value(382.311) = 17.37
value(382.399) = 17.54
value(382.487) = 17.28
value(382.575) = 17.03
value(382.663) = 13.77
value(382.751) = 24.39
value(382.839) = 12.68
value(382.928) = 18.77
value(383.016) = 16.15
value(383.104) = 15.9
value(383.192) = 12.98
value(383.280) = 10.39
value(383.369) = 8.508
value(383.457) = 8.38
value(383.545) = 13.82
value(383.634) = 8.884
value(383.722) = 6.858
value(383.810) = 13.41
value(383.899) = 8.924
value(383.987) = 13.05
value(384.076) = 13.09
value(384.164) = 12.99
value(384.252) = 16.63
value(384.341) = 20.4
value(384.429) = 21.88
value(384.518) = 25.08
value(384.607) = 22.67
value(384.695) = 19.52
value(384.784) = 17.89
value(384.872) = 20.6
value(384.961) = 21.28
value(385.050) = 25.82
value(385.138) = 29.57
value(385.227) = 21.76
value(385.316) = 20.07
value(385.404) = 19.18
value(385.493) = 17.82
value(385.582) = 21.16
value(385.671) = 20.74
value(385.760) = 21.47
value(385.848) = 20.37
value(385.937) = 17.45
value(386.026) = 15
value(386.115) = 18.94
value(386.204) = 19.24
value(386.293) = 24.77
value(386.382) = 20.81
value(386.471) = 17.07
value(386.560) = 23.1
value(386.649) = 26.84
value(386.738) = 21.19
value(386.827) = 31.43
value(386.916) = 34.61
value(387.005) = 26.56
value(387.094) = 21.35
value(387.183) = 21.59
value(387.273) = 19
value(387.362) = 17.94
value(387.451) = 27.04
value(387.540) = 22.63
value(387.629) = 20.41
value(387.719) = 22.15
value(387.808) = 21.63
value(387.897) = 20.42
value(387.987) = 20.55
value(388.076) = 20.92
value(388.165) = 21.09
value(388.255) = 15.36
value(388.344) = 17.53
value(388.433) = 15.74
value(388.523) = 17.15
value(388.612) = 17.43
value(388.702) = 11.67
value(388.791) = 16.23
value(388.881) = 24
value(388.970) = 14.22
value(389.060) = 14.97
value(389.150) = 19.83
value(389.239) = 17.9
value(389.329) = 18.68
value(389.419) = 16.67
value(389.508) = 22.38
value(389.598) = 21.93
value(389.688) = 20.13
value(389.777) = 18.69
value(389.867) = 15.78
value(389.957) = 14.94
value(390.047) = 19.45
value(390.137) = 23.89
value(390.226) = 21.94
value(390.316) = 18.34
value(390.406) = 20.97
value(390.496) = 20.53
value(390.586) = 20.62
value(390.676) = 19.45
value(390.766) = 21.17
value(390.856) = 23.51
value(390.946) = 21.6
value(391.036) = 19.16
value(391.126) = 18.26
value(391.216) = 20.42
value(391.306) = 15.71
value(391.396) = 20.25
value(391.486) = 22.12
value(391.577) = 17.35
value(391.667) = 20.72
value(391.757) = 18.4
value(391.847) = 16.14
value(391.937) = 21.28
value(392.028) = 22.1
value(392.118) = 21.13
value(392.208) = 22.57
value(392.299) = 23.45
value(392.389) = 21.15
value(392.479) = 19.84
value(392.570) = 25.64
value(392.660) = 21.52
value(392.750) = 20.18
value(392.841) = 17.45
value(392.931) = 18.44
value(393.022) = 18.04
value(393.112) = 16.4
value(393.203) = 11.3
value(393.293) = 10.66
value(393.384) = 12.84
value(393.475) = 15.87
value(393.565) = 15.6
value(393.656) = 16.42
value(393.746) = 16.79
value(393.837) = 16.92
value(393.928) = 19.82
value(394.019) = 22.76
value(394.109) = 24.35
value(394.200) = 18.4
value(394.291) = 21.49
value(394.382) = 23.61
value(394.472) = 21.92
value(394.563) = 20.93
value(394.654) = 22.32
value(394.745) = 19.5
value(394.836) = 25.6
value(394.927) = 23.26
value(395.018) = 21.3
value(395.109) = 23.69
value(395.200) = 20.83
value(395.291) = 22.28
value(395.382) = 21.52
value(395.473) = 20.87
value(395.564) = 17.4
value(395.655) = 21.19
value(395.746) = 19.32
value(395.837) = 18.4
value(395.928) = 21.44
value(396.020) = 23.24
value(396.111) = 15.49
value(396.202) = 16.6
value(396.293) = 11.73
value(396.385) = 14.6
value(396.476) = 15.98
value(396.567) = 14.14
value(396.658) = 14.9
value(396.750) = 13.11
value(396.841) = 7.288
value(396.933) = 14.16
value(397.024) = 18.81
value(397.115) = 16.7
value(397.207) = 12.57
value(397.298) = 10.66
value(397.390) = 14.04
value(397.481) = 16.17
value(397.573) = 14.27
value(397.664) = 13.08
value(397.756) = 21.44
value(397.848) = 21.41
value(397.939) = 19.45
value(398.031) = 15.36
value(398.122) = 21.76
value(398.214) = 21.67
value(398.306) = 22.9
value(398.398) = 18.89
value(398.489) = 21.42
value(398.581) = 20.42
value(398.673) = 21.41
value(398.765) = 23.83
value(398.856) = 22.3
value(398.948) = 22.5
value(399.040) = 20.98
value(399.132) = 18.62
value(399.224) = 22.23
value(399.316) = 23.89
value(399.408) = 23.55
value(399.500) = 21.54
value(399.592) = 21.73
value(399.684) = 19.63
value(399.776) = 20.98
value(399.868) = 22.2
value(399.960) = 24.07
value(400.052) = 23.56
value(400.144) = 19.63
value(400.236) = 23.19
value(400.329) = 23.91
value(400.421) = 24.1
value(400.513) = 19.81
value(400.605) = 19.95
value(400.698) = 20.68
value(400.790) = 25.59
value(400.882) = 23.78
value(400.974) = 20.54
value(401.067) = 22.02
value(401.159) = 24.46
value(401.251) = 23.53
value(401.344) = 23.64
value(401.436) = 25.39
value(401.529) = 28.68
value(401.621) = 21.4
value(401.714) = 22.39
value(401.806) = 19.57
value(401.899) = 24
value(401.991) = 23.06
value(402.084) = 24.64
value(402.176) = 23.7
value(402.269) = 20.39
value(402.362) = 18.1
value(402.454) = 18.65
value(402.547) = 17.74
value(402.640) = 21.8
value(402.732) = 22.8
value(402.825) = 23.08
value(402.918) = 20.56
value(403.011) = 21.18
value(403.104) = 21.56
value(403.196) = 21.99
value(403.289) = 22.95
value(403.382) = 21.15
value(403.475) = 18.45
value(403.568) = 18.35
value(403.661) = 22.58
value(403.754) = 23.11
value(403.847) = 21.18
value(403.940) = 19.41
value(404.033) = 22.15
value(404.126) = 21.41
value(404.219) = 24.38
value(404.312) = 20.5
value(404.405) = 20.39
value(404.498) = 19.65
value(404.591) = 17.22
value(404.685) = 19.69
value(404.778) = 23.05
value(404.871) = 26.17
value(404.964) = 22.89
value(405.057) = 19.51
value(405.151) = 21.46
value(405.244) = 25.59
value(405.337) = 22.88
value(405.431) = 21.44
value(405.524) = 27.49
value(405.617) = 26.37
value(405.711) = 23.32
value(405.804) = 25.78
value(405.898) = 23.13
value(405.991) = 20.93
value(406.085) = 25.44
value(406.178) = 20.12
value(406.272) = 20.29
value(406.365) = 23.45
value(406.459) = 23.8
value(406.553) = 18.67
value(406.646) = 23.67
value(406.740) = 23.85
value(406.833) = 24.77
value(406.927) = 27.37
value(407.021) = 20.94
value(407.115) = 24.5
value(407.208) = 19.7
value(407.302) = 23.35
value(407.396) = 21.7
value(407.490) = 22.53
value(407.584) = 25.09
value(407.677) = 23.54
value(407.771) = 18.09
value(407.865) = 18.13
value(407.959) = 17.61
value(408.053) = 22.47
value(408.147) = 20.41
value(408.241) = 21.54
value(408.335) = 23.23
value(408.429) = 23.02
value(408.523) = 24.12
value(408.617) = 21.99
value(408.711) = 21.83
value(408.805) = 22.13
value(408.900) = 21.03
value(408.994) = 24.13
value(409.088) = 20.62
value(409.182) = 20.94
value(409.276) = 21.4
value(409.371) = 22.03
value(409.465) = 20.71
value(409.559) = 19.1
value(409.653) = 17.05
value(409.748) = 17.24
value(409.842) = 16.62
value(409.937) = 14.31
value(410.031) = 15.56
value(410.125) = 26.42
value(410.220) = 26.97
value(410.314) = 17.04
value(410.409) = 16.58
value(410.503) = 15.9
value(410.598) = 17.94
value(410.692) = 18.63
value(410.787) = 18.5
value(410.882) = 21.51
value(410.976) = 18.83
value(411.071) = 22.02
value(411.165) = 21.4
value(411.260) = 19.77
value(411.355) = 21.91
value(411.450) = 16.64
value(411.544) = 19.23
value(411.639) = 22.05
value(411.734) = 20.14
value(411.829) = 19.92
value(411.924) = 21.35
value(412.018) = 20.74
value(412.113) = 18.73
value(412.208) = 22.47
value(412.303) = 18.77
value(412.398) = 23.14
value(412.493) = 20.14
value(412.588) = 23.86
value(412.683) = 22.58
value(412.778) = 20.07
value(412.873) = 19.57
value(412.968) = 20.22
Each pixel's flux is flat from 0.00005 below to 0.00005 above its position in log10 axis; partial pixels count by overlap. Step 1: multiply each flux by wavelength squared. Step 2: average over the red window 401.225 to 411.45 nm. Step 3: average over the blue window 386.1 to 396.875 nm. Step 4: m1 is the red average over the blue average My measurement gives 1.18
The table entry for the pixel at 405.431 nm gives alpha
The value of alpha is 21.44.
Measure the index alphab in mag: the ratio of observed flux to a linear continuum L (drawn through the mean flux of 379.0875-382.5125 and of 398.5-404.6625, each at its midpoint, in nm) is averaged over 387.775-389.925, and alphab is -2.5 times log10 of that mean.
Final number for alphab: 0.10 mag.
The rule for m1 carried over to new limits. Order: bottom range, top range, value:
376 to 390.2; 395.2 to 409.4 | 1.23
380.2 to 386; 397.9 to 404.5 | 1.29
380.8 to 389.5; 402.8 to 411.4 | 1.24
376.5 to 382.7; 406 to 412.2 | 1.29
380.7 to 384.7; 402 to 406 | 1.38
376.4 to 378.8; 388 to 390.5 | 1.03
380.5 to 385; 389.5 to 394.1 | 1.12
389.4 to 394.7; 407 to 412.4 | 1.15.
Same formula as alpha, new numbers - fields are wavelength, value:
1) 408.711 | 21.83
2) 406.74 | 23.85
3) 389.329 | 18.68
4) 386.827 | 31.43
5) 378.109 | 21.18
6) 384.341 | 20.4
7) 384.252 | 16.63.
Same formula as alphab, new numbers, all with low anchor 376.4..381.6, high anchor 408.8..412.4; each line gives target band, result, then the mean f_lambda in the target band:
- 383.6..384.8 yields 0.19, 15.8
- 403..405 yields -0.09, 21.3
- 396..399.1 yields 0.12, 17.4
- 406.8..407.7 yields -0.18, 23.3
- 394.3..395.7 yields -0.13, 21.7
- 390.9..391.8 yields -0.02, 19.4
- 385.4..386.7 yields -0.08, 20.3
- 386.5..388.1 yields -0.22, 23.3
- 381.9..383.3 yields 0.06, 17.7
